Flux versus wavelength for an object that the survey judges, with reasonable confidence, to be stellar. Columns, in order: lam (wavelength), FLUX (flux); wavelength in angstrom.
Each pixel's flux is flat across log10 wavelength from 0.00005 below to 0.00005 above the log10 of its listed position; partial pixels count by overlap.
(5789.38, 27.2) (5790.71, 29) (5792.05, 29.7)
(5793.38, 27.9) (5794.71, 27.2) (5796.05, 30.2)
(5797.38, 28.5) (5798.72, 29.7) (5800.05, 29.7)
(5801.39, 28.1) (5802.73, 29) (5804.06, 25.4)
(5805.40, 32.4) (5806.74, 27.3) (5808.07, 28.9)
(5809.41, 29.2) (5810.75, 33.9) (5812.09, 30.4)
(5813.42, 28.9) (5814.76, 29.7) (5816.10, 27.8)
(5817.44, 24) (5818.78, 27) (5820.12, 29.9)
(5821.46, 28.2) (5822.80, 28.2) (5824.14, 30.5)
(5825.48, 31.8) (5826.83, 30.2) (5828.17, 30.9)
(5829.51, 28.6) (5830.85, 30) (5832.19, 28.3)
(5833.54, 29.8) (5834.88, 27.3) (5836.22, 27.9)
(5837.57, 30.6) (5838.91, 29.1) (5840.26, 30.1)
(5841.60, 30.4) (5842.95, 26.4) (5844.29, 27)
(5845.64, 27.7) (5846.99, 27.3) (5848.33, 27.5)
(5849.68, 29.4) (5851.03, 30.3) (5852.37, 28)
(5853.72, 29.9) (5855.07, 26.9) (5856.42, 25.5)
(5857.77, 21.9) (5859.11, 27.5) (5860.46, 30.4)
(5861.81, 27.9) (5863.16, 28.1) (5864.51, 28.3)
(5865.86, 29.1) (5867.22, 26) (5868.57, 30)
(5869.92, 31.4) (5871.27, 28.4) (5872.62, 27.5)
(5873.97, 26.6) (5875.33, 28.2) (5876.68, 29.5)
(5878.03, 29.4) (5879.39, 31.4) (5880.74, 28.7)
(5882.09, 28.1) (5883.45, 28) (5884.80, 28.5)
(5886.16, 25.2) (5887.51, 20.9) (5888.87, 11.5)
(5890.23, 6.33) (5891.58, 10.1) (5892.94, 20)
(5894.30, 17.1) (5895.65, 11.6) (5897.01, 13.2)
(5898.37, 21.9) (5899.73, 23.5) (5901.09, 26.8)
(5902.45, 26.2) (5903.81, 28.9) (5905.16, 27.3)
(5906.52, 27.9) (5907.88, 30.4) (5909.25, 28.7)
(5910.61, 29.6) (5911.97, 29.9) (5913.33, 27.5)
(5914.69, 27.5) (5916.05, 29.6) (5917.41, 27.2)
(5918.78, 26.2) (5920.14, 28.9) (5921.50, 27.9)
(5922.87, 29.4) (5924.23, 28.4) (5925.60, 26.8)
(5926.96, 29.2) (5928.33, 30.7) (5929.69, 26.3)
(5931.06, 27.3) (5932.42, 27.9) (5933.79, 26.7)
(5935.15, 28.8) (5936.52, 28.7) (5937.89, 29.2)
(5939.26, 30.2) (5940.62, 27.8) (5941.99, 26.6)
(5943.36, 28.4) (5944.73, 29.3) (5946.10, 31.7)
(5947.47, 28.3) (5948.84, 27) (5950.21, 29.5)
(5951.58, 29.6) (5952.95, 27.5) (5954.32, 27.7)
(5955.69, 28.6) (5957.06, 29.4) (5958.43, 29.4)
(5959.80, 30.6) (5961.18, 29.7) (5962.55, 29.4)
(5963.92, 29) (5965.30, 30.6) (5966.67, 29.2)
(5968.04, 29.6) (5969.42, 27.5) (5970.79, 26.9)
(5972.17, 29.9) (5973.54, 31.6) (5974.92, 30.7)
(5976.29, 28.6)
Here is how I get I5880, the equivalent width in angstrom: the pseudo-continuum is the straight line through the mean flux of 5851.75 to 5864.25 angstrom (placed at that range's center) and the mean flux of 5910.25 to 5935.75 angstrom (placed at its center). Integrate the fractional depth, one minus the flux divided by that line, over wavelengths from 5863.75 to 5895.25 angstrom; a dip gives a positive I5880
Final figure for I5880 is 3.4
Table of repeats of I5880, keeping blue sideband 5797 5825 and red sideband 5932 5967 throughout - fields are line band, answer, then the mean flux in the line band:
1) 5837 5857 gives 0.34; 28.4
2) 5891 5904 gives 4.15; 19.7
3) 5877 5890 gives 1.67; 25.2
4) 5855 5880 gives 0.67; 28.1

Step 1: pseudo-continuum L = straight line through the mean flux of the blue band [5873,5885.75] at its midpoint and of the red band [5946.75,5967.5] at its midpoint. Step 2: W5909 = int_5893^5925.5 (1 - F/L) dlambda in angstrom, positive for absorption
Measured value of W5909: 3.36 angstrom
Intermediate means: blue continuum 28.6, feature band 25.8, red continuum 29.1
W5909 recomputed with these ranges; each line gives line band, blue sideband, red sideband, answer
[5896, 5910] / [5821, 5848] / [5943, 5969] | 1.89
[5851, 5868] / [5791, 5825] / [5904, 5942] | 0.63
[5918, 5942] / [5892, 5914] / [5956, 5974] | -1.56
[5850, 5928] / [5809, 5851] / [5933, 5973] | 7.84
